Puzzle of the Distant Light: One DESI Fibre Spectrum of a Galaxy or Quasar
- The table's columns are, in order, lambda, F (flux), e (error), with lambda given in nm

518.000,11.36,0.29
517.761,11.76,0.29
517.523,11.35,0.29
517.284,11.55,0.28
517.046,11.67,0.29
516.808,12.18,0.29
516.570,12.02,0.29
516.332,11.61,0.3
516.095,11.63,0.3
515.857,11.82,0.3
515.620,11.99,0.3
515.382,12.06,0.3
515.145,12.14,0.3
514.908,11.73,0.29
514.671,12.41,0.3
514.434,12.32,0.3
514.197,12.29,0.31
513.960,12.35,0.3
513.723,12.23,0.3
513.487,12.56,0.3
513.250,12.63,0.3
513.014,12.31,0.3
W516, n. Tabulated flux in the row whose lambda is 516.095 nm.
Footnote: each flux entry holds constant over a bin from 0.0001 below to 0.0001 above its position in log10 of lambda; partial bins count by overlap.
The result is 11.63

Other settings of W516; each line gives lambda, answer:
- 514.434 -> 12.32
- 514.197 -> 12.29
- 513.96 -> 12.35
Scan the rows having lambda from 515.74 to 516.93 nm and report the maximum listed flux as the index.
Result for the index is 12.18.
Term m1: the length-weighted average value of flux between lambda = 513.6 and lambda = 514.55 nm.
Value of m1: 12.3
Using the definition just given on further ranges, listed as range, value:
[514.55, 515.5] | 12.1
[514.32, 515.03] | 12.2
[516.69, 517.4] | 11.8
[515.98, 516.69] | 11.8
